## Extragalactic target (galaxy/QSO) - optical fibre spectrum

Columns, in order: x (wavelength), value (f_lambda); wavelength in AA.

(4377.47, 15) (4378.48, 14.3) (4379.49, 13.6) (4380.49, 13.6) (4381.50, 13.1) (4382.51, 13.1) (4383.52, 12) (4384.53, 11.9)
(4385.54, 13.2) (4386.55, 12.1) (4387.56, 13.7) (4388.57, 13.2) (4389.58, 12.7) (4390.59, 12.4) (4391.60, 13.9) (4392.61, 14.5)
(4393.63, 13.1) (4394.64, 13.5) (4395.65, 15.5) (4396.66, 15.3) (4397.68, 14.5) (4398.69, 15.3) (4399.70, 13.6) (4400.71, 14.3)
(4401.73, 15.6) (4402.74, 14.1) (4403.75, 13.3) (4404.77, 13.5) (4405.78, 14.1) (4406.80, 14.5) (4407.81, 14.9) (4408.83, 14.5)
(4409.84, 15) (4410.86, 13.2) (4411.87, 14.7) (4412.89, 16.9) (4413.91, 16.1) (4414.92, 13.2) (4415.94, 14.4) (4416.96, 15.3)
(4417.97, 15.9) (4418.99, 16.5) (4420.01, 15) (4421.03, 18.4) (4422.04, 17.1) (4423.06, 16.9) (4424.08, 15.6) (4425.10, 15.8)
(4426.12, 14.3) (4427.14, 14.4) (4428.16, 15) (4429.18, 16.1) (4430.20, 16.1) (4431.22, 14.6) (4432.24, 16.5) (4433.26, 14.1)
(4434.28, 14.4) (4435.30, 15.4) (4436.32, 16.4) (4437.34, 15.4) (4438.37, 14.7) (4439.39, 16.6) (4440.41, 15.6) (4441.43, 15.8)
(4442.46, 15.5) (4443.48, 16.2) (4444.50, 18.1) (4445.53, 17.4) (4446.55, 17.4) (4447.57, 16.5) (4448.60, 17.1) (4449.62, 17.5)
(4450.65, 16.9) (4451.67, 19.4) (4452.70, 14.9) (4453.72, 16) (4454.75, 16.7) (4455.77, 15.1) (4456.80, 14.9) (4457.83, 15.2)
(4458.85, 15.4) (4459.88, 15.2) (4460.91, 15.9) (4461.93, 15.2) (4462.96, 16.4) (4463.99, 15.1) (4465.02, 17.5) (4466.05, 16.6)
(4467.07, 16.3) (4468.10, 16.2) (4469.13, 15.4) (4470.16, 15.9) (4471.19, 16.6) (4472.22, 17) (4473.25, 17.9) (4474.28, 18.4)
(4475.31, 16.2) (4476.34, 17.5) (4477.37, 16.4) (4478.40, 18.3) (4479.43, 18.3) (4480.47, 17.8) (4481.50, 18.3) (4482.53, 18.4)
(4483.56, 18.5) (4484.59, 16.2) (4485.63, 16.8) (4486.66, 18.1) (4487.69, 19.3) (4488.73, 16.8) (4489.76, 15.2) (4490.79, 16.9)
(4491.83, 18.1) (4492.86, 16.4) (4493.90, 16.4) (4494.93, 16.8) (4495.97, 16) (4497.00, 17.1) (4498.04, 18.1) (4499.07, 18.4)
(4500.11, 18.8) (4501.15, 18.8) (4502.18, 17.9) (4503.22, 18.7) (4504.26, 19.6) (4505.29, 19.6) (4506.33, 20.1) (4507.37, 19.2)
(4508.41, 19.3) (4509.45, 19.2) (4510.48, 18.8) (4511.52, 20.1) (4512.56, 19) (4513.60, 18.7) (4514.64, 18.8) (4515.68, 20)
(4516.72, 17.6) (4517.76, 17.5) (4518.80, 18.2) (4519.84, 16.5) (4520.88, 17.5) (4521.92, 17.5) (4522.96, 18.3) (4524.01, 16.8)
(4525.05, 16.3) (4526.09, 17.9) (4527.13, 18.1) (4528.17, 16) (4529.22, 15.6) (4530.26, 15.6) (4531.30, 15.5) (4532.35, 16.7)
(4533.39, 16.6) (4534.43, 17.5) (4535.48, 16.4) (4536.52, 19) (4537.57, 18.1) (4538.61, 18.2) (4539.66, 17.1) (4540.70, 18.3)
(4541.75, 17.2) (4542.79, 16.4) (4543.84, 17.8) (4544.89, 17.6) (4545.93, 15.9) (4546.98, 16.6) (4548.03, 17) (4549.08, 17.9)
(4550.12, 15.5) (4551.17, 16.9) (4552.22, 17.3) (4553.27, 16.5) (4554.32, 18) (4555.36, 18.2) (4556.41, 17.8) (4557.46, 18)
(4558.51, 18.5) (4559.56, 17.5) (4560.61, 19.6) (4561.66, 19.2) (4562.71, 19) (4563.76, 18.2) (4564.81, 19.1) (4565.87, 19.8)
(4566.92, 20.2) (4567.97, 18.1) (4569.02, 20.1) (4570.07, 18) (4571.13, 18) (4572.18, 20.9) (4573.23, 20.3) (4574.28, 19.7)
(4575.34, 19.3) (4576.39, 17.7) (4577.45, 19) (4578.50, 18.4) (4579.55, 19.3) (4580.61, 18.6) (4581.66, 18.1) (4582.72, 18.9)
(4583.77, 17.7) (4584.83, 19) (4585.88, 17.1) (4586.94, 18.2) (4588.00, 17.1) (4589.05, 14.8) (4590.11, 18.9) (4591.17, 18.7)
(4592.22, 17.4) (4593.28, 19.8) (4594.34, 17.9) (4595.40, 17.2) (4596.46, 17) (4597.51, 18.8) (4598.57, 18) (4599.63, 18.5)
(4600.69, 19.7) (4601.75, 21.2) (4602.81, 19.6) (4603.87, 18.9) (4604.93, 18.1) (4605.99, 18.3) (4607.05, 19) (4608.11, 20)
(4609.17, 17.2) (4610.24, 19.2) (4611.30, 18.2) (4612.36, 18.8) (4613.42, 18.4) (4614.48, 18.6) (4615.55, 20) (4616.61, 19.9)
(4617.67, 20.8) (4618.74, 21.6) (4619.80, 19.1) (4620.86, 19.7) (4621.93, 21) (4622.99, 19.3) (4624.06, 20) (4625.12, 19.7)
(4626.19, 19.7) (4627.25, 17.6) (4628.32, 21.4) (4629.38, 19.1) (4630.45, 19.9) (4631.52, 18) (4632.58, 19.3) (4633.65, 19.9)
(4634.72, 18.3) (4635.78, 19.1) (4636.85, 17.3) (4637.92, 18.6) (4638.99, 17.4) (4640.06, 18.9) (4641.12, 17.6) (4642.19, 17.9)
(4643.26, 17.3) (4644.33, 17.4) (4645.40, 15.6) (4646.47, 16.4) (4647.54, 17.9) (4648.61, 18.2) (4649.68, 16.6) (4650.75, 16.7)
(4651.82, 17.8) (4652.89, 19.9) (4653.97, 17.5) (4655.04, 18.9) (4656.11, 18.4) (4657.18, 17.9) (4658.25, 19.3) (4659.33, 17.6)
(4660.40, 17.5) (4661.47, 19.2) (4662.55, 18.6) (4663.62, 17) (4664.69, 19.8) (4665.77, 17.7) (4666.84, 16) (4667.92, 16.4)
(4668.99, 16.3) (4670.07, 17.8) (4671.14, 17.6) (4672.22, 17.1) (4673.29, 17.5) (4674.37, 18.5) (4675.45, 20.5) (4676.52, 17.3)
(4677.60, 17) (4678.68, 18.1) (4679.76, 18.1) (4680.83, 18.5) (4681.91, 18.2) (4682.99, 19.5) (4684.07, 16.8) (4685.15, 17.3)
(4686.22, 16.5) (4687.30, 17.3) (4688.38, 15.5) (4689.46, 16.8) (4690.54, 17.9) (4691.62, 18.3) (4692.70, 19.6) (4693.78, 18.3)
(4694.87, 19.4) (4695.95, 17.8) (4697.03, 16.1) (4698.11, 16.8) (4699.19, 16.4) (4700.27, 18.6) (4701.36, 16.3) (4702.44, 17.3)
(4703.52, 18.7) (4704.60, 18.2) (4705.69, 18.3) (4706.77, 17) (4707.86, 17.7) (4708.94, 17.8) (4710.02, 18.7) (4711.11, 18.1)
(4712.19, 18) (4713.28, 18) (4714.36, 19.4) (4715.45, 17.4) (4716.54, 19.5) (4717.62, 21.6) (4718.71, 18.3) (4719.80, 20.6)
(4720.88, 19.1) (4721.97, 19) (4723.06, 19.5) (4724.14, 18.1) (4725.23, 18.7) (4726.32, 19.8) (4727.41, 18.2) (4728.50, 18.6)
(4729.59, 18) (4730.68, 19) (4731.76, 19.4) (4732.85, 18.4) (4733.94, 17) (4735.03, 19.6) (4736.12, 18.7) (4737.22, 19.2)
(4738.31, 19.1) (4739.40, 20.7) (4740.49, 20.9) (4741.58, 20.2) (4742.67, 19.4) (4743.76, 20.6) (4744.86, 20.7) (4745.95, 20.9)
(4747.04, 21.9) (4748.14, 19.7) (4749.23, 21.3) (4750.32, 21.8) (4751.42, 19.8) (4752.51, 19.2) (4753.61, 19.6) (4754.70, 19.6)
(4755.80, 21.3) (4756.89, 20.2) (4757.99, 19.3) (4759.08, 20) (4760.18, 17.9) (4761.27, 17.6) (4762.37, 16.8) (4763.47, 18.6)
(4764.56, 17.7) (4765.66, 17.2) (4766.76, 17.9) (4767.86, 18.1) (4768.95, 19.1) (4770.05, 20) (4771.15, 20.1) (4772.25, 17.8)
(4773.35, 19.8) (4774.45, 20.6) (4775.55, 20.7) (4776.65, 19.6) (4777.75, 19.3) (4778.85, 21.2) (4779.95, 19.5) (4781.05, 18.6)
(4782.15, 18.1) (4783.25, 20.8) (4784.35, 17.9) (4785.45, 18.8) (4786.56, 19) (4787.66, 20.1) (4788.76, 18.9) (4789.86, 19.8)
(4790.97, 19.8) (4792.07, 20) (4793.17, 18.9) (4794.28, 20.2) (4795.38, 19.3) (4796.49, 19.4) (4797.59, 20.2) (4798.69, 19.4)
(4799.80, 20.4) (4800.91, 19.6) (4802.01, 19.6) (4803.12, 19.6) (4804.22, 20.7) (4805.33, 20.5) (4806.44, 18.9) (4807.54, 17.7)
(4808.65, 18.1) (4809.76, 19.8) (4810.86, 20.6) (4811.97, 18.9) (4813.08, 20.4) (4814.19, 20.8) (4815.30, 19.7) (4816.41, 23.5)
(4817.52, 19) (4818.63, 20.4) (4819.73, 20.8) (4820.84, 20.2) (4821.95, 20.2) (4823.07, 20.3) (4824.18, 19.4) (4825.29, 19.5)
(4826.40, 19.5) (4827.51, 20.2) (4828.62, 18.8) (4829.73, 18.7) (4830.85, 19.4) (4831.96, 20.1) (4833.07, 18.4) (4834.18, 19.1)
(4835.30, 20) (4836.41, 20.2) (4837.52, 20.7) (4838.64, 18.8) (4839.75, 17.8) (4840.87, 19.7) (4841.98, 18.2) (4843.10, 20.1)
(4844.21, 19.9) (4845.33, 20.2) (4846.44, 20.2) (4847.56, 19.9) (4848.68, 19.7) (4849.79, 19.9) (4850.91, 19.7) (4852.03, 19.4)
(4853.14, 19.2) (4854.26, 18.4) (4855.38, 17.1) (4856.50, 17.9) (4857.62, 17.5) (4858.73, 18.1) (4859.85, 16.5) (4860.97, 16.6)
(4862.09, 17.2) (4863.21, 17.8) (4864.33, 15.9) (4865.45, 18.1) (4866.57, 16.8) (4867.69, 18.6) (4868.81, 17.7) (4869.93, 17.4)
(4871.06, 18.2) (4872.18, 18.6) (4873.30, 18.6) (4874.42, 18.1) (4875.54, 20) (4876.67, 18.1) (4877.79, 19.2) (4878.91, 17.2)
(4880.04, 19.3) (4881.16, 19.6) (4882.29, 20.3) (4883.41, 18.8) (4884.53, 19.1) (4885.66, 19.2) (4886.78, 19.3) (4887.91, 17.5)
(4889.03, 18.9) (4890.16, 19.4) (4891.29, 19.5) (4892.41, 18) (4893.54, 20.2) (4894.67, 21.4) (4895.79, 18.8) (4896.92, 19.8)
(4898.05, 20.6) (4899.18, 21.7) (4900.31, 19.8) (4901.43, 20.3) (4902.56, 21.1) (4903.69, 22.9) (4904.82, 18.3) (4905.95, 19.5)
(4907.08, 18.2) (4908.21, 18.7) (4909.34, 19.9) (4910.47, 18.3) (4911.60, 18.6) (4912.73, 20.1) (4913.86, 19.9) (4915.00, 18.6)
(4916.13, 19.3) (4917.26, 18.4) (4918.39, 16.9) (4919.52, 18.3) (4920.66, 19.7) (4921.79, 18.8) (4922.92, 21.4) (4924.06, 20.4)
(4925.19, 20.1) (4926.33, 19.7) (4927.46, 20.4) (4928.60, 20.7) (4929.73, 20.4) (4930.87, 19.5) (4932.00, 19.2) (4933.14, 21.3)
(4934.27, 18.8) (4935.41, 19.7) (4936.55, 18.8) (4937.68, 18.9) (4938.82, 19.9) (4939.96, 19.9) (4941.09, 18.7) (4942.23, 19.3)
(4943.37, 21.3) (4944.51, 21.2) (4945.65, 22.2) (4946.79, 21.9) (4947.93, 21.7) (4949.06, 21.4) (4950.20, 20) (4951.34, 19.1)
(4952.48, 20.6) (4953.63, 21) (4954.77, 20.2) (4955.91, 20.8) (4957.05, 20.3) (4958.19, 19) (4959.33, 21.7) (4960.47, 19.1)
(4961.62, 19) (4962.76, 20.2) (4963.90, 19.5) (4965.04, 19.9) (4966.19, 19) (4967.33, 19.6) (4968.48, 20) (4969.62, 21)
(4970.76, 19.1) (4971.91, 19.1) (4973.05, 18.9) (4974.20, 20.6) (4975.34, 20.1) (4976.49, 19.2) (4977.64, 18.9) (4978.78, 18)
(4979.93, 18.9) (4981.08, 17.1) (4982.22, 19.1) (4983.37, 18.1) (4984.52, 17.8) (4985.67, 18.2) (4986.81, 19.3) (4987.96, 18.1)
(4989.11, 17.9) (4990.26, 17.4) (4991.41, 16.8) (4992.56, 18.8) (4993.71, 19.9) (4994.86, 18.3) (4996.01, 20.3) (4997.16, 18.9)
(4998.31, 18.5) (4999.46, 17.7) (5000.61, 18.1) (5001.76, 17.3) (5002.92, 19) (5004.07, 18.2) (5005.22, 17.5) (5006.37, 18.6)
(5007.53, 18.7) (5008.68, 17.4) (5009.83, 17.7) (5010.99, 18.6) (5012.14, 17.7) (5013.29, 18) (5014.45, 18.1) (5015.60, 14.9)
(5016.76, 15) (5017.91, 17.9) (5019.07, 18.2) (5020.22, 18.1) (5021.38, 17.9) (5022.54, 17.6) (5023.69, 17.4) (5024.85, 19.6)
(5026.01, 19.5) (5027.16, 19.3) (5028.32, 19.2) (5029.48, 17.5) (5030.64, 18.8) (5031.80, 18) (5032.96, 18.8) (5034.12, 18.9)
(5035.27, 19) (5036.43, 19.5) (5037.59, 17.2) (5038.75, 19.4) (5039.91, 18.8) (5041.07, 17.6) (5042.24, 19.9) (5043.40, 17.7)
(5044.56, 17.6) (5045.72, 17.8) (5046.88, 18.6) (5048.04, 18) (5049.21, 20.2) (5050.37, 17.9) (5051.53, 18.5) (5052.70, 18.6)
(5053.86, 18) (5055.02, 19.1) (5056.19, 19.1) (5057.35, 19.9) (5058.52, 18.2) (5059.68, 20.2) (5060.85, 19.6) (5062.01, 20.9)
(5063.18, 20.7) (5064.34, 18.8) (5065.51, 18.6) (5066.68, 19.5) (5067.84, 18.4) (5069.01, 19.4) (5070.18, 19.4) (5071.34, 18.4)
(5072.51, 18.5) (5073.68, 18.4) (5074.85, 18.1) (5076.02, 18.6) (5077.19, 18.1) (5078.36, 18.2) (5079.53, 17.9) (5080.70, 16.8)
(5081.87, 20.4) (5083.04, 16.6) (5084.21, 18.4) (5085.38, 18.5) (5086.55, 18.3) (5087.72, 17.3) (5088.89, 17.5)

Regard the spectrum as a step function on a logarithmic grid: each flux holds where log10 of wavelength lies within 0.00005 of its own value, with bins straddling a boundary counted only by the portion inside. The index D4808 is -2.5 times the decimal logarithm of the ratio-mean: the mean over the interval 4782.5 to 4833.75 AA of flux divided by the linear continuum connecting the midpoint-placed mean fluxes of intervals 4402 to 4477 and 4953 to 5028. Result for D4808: -0.113 mag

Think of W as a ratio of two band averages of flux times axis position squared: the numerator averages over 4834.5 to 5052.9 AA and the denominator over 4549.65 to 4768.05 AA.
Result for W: 1.2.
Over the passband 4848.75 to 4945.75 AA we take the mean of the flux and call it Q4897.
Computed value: 19.1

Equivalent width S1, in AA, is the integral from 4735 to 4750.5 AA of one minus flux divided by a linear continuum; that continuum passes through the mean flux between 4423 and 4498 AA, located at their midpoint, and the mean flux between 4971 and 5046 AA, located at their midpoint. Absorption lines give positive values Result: -2.6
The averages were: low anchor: 16.4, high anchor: 18.3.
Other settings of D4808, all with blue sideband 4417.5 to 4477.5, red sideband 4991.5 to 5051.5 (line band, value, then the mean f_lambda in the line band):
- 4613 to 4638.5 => -0.16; 19.4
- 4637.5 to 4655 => -0.05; 17.6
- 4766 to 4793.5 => -0.12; 19.4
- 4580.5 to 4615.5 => -0.11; 18.4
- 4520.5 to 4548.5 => -0.04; 17.1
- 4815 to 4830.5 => -0.14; 20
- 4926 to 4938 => -0.11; 19.8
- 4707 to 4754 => -0.13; 19.3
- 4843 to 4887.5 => -0.05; 18.6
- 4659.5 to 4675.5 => -0.05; 17.7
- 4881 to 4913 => -0.10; 19.6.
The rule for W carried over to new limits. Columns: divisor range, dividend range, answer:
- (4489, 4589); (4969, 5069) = 1.26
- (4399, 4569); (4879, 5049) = 1.39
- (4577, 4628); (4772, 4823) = 1.14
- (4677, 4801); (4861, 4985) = 1.11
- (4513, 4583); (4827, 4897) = 1.20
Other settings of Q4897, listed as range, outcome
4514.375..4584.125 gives 17.9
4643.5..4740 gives 18.1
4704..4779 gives 19.2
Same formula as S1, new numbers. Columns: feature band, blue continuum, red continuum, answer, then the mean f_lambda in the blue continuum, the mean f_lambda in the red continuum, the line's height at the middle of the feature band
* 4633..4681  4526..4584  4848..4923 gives 0.9 AA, 17.9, 18.9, 18.2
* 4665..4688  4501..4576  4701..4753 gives 1.5 AA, 18.1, 19.1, 18.8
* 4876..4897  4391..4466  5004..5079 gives -1.7 AA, 15.5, 18.5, 17.7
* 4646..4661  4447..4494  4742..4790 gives 0.4 AA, 16.8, 19.5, 18.4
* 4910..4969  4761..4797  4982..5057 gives -4.1 AA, 19.1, 18.3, 18.6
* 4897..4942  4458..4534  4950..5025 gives -2.7 AA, 17.4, 18.7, 18.5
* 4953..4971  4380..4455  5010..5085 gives -2.0 AA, 15.1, 18.5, 18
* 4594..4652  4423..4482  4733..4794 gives -2.2 AA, 16.2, 19.5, 18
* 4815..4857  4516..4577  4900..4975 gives -0.6 AA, 17.8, 19.9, 19.3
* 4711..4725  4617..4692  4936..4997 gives -0.4 AA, 18.2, 19.5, 18.5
